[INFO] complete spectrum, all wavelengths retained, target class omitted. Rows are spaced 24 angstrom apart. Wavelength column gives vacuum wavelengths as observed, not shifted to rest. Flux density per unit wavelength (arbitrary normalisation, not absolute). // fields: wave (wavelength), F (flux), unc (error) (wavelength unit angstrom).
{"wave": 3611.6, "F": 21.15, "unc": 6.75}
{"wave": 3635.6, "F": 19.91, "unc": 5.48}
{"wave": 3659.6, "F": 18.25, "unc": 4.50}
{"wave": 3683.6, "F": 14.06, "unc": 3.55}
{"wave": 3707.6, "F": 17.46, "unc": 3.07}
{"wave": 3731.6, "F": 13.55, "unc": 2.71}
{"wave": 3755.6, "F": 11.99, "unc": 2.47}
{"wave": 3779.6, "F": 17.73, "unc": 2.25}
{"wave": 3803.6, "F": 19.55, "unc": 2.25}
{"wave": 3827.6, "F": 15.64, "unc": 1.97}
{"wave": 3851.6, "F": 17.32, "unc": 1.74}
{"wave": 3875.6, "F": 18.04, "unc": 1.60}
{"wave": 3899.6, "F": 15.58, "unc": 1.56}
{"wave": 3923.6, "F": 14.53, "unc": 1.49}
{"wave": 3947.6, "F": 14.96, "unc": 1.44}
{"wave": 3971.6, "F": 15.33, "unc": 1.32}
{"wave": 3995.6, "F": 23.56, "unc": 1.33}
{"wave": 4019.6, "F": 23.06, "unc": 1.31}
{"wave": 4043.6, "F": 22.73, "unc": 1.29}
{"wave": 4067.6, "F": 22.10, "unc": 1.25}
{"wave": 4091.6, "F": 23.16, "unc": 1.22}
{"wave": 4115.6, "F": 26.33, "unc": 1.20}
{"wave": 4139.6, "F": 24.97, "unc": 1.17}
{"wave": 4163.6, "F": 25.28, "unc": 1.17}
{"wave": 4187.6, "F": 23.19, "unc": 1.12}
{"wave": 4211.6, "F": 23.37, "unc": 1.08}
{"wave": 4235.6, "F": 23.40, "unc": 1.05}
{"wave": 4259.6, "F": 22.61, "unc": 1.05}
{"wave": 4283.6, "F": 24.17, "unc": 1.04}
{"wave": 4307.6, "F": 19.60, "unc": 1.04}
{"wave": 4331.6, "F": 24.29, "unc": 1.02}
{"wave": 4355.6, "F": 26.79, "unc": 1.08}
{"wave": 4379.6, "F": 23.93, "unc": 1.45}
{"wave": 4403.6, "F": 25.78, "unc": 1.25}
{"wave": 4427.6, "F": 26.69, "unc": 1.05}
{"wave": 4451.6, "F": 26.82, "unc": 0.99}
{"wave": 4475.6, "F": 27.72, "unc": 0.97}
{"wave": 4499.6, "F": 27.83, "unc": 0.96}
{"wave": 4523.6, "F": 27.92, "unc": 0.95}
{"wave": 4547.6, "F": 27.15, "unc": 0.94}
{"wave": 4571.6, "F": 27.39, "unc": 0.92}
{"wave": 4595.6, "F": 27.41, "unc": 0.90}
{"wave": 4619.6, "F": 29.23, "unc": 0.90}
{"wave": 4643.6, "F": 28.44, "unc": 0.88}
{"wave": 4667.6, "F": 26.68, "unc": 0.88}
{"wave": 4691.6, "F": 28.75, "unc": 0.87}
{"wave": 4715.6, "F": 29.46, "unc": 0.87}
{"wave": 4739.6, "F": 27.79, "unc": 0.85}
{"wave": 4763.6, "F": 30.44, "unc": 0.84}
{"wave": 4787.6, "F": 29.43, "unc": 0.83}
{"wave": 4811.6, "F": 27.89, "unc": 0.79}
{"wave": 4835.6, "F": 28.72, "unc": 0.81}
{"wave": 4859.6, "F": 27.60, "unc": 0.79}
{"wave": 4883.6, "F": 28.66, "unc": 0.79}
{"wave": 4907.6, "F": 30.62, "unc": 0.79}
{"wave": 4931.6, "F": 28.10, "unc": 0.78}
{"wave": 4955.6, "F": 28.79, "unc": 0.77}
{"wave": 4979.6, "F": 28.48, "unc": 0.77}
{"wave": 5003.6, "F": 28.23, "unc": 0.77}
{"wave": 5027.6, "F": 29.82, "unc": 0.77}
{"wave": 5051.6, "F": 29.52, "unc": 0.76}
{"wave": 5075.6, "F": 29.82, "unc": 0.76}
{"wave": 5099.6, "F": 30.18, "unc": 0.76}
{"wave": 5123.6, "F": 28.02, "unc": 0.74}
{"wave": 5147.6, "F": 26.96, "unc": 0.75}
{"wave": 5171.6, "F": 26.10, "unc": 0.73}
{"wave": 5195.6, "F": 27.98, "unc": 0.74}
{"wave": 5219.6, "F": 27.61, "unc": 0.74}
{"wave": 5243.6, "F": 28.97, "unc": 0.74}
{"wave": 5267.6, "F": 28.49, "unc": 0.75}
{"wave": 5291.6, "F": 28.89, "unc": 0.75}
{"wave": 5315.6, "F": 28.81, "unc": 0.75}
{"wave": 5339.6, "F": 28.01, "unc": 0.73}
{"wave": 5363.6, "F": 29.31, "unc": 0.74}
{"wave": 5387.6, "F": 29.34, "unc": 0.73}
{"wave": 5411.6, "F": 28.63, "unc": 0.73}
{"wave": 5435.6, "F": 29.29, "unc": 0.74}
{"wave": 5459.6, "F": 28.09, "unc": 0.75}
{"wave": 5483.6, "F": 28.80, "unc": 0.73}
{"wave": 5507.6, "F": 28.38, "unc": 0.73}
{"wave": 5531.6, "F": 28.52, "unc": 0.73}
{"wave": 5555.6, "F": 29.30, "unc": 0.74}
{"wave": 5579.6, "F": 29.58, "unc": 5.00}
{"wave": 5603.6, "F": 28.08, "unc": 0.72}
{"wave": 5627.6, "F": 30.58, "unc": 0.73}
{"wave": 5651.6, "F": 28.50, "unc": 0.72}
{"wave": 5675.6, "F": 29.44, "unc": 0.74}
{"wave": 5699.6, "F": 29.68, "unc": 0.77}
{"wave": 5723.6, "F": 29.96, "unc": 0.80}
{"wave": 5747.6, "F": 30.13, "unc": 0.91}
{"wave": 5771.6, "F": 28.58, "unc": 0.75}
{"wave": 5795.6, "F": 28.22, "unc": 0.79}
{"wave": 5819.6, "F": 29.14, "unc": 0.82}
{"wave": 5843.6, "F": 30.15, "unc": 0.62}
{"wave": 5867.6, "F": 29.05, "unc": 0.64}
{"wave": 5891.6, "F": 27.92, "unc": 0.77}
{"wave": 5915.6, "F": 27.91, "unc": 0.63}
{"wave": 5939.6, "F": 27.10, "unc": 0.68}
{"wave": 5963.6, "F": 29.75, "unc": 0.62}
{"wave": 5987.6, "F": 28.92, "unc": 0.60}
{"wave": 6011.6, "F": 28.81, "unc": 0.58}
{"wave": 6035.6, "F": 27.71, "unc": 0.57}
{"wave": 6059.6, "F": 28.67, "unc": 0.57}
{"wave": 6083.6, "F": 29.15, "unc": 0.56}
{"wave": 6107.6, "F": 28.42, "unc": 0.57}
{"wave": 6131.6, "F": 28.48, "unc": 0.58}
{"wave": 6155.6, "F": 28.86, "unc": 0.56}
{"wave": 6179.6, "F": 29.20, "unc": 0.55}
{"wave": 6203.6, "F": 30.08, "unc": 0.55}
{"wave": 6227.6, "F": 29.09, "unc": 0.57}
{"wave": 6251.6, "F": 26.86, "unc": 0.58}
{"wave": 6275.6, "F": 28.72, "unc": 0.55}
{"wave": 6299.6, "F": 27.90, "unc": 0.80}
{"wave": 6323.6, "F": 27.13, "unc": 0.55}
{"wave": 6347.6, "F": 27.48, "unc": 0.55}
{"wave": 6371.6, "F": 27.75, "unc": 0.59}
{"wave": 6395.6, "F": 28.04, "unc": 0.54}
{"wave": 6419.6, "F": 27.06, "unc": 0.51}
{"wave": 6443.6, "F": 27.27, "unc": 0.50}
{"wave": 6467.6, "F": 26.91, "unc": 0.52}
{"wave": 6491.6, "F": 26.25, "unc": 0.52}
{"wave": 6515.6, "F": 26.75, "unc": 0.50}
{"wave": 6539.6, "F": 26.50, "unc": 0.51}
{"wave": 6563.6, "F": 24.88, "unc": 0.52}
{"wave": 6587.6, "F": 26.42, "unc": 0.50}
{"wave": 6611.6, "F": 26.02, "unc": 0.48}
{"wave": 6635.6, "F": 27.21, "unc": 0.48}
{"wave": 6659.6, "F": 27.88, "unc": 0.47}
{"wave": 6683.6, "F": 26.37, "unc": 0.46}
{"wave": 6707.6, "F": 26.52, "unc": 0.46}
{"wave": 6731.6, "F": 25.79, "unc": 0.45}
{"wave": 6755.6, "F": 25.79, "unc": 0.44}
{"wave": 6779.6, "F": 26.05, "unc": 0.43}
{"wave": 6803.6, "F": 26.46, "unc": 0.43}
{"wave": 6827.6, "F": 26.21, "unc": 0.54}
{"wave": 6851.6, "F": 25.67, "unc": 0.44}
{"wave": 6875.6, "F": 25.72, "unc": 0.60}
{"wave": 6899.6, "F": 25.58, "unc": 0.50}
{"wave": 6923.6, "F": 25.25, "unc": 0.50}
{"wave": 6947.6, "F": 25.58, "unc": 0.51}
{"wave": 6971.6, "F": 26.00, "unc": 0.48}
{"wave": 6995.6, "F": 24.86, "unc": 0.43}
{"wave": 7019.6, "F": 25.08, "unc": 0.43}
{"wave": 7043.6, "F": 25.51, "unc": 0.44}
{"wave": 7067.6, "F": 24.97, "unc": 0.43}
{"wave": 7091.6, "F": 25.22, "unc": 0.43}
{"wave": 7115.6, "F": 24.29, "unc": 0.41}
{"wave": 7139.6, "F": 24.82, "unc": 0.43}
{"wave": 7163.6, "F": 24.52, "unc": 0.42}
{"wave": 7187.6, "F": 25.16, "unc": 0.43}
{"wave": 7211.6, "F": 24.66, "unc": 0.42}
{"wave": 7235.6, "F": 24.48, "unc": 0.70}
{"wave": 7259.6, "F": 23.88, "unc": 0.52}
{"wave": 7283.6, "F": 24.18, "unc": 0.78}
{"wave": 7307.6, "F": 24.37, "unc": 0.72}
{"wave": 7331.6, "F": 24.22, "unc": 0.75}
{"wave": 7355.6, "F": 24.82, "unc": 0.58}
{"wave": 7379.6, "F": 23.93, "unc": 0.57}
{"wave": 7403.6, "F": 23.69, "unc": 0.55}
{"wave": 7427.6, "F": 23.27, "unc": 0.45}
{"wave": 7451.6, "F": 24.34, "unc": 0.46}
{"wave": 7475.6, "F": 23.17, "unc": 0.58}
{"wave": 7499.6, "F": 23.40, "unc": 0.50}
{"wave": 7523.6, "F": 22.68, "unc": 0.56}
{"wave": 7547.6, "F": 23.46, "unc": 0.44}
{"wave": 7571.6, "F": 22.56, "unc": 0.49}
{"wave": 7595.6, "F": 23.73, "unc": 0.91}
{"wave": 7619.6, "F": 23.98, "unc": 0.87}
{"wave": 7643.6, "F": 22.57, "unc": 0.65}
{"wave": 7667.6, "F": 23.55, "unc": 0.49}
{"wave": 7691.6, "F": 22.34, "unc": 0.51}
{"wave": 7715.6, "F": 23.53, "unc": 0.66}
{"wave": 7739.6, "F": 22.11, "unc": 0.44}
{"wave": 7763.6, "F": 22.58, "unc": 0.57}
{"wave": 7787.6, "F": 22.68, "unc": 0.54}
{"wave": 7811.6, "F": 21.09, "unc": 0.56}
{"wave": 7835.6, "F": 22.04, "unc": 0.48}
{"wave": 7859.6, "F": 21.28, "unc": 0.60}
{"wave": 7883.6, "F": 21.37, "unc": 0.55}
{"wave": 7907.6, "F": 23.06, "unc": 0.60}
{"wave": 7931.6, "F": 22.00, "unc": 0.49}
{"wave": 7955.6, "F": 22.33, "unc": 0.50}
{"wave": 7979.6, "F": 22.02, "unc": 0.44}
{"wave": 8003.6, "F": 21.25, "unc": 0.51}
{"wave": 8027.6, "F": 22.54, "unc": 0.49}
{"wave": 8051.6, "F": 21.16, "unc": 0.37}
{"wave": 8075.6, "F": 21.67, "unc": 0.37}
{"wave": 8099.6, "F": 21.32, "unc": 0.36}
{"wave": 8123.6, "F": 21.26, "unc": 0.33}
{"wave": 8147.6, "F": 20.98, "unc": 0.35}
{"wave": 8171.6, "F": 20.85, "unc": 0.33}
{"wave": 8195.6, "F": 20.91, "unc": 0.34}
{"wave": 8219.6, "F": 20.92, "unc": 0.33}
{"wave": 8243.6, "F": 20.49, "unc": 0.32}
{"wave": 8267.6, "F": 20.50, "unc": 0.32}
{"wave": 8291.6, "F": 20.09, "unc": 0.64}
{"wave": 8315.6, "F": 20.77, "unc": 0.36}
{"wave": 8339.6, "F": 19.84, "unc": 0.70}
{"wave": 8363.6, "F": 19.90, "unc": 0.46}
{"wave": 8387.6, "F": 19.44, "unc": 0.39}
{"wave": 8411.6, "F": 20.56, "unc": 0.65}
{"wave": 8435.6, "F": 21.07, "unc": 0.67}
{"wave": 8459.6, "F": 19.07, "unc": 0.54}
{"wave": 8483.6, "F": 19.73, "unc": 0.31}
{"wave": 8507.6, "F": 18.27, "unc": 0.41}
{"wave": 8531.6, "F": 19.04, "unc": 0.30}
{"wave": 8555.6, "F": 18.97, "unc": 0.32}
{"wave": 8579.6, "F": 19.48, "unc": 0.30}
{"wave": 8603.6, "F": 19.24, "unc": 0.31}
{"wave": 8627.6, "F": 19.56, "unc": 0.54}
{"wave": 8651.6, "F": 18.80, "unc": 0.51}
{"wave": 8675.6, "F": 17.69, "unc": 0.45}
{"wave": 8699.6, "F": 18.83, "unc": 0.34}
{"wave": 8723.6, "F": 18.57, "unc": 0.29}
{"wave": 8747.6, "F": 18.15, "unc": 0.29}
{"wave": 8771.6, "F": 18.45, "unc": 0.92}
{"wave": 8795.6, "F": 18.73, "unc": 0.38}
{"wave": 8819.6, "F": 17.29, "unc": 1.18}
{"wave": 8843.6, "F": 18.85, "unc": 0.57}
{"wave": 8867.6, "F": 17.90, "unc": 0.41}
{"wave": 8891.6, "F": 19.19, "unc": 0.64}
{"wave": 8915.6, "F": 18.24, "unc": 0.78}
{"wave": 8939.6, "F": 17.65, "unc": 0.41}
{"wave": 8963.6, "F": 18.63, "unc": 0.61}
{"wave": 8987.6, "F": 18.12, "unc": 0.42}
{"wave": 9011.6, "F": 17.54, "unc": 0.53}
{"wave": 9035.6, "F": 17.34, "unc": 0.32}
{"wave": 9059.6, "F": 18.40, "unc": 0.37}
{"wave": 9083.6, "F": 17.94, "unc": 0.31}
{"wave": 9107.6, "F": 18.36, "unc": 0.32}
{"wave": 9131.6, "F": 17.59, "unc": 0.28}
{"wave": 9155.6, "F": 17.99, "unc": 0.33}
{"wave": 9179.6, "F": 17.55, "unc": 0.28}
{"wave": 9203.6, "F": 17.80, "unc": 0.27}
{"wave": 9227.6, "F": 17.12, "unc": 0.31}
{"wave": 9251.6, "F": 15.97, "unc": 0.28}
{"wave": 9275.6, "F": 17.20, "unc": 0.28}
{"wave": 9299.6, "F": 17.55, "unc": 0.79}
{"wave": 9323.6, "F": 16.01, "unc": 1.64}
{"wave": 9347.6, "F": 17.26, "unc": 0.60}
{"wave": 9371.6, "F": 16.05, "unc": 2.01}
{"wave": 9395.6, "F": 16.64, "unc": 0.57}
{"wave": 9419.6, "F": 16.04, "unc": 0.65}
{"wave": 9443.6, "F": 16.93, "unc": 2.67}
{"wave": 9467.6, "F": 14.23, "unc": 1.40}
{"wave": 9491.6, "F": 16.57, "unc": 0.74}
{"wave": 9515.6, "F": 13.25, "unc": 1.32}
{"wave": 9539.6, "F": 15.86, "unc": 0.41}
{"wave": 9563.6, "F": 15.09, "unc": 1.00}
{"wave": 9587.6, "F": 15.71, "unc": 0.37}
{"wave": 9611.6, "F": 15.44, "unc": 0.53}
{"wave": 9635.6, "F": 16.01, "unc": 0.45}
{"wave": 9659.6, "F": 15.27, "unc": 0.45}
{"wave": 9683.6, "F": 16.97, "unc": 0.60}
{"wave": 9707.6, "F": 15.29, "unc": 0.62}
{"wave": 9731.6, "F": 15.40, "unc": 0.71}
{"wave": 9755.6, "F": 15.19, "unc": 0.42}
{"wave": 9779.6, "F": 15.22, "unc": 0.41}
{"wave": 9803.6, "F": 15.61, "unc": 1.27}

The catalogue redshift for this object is 0.00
